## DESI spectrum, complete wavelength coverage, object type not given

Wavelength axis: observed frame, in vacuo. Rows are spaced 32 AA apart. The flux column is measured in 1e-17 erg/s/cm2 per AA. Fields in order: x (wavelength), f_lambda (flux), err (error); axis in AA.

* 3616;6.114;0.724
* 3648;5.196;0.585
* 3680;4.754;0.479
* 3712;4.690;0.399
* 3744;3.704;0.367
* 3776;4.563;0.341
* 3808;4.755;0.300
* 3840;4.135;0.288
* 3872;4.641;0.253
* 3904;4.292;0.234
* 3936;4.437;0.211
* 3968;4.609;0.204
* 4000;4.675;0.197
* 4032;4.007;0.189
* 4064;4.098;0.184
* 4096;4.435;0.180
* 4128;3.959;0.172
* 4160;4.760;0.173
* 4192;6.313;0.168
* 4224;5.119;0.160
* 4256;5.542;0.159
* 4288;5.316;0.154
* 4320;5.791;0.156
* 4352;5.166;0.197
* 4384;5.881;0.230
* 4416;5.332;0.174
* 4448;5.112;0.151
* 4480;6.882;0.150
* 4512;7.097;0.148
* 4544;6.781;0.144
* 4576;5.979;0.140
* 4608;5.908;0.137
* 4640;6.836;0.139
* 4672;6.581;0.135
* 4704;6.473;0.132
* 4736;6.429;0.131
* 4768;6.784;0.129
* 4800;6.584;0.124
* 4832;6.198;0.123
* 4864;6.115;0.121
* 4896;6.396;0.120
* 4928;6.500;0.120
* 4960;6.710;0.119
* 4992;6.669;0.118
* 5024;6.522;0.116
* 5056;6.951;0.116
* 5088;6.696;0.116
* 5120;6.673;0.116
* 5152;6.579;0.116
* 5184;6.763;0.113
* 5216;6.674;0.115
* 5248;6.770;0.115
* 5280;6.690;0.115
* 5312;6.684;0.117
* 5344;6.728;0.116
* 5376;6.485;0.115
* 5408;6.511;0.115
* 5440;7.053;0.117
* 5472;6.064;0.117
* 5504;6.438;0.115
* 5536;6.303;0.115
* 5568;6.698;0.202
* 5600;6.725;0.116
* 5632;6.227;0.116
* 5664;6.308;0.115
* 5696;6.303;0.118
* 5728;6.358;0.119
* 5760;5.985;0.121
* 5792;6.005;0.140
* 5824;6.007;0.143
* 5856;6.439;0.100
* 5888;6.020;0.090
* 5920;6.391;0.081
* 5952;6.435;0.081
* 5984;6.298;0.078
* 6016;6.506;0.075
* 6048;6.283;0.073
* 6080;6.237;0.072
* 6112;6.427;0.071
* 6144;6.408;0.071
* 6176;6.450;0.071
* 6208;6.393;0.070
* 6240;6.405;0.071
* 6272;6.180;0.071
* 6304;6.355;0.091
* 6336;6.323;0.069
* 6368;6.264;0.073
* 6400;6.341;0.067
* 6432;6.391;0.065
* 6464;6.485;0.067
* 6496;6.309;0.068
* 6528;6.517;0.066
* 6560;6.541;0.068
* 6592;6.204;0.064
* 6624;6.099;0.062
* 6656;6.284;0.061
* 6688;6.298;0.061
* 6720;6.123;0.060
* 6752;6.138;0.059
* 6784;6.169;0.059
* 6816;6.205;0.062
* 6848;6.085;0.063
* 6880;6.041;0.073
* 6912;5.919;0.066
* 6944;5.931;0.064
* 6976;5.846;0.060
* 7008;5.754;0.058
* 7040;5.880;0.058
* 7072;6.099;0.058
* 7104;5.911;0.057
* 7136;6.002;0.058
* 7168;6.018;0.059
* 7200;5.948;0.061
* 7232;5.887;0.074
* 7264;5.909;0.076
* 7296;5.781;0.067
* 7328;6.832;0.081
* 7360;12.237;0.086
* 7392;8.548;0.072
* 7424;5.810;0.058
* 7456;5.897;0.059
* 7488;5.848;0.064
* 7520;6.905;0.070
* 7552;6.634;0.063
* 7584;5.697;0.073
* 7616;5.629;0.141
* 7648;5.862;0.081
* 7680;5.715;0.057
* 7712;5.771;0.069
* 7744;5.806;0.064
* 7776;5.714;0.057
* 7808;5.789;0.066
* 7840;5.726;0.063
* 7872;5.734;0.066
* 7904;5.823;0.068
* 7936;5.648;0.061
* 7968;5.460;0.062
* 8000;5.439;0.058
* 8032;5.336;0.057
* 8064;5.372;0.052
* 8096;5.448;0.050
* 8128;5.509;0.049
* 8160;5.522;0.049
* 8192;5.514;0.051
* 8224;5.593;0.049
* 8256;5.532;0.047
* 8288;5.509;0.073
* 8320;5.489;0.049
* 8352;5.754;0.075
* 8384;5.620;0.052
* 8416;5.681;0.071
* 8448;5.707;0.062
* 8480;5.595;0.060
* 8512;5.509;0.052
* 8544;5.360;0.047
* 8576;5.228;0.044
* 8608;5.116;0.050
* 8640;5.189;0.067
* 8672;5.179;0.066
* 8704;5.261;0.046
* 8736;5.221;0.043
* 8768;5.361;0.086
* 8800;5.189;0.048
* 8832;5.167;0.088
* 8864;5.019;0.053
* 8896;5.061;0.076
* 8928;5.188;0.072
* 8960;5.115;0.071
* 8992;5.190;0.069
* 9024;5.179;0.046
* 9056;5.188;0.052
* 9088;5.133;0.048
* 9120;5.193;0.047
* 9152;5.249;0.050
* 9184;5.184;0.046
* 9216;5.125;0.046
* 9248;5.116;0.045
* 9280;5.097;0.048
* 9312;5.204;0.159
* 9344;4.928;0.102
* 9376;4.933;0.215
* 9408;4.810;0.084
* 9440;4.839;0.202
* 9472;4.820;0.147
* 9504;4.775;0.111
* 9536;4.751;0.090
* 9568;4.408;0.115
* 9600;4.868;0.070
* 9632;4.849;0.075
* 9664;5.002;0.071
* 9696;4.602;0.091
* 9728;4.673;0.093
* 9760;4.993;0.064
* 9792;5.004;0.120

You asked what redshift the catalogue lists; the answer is 0.121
